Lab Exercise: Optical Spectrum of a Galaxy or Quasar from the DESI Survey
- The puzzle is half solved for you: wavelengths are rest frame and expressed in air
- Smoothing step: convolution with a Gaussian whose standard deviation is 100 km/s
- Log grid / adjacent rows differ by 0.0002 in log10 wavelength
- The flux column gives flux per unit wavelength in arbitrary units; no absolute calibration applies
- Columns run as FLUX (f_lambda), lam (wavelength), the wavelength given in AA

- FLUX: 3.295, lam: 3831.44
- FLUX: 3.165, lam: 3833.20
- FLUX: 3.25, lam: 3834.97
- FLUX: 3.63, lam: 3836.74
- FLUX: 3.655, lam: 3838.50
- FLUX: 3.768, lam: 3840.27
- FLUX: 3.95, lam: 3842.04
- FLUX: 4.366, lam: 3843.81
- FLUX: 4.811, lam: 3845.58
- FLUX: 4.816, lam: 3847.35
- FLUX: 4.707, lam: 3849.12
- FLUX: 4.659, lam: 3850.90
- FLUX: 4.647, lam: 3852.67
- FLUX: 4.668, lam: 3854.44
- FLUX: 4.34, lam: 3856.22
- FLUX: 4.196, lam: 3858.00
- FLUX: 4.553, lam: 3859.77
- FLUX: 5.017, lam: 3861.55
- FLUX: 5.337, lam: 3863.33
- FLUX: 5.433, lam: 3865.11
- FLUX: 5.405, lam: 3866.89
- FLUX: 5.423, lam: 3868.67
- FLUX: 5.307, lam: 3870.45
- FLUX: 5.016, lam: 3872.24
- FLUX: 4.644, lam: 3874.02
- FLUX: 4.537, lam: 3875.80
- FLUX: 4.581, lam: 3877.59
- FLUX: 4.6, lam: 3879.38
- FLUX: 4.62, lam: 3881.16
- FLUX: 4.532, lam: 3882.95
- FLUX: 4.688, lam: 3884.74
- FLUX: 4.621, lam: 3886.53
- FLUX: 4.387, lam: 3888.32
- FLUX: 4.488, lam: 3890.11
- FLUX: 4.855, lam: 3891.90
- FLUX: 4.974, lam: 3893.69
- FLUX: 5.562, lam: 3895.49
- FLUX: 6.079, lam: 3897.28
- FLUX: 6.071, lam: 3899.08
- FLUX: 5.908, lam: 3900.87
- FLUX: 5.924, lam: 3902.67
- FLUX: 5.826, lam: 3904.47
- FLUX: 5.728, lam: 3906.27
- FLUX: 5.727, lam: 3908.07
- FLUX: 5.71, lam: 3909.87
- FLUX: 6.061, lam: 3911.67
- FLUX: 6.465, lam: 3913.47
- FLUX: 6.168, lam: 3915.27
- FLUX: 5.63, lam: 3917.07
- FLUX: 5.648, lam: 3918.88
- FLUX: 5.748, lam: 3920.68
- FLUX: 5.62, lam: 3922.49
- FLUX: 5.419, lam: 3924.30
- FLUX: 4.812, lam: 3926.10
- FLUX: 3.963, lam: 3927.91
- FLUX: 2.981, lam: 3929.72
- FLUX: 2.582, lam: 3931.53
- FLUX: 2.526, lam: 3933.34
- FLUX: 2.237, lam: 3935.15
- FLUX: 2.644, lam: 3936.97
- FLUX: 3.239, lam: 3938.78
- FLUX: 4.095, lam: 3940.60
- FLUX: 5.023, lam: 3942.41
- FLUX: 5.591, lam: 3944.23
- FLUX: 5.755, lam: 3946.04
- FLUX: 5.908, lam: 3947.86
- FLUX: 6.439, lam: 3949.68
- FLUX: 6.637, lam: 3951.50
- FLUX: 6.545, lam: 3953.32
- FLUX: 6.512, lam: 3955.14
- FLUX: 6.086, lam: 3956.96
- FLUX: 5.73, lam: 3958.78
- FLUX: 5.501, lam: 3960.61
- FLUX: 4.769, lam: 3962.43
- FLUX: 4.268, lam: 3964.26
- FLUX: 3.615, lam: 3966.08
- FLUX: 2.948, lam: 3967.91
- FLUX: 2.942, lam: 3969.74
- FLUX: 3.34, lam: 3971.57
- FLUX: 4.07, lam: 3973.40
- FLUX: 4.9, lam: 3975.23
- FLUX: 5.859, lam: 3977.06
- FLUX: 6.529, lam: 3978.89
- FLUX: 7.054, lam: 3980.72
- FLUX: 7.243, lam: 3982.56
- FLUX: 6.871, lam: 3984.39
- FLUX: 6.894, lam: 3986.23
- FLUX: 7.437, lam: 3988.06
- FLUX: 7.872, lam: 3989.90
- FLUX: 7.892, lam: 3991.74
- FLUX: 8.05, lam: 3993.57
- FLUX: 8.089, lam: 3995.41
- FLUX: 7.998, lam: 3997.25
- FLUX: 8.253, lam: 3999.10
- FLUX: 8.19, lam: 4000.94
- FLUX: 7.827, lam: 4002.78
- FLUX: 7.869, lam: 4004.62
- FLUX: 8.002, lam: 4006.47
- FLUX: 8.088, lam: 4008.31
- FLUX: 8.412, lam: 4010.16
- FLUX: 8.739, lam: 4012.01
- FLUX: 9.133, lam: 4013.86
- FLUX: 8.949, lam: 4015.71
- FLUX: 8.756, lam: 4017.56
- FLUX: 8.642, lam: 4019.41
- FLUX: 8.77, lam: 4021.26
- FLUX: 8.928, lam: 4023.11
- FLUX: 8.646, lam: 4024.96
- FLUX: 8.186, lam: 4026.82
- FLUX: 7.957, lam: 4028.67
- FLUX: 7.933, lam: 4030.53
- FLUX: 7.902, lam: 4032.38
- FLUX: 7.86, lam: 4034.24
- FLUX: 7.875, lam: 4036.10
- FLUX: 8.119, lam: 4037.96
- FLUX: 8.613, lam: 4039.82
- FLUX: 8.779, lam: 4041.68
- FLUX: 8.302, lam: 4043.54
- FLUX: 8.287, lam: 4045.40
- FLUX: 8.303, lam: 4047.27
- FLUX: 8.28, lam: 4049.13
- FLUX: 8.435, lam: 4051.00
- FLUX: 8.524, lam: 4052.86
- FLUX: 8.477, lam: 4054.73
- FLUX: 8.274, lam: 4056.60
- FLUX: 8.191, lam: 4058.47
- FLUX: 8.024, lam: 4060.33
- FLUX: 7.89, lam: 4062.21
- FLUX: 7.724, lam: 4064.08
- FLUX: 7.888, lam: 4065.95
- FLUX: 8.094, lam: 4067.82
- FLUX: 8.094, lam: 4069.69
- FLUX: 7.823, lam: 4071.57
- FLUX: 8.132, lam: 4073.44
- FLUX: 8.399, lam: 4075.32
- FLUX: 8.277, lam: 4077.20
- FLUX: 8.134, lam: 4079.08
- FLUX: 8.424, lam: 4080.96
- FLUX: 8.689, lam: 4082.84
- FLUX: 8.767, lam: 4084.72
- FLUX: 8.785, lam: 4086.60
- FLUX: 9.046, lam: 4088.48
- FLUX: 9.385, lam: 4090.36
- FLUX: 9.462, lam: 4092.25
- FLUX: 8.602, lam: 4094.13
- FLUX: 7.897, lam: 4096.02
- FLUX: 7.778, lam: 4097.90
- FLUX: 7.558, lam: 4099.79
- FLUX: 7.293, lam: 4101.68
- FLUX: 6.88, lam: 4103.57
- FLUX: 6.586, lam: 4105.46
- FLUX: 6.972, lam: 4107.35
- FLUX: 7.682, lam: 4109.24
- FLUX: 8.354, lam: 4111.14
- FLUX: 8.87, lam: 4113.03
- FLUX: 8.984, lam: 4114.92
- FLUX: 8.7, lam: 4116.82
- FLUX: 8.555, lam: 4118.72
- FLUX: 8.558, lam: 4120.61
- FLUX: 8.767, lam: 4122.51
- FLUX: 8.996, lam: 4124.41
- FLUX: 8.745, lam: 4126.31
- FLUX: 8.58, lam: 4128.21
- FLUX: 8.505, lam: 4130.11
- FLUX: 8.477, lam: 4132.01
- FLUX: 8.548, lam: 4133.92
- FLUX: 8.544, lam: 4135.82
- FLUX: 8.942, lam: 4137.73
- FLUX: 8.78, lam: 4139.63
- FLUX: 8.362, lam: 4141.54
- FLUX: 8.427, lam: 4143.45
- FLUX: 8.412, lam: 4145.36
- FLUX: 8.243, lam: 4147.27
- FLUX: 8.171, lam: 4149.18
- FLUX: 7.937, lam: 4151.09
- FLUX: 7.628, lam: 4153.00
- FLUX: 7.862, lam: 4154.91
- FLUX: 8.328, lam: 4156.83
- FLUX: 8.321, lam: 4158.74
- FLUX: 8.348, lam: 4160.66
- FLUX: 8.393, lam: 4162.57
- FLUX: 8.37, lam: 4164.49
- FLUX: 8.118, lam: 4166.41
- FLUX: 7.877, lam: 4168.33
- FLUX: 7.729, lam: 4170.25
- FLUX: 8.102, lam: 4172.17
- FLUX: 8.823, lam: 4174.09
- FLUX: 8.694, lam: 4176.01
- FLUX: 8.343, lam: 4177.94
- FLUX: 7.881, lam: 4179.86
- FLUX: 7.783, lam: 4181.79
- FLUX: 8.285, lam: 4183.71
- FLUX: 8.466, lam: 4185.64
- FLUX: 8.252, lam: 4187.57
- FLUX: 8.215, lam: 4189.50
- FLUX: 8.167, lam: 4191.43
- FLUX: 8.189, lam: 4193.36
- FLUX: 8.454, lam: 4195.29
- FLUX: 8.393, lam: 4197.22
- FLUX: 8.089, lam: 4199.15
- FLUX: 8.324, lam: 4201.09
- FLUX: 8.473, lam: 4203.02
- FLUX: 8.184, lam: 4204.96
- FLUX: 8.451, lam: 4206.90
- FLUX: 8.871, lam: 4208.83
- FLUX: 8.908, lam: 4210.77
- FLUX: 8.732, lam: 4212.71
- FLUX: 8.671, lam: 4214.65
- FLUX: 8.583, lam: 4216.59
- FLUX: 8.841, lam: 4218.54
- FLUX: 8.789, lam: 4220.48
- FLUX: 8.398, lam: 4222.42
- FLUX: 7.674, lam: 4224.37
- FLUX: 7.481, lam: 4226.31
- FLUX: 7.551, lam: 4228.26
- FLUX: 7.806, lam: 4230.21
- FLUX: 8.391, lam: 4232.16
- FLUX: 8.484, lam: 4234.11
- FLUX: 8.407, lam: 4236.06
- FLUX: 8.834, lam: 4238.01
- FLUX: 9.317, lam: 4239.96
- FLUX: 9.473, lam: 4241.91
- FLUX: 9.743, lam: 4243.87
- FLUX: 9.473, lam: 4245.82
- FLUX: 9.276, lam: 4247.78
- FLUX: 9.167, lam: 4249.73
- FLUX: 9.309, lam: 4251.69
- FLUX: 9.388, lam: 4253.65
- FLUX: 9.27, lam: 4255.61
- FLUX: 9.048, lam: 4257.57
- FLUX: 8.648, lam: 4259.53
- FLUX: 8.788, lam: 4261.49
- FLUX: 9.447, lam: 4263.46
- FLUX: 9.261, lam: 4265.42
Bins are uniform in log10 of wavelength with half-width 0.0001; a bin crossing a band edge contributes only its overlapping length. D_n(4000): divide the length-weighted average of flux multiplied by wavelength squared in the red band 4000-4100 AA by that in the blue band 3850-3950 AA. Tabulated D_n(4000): 1.8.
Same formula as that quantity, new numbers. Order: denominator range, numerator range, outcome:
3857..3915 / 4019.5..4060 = 1.73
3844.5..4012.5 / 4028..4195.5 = 1.64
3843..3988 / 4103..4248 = 1.88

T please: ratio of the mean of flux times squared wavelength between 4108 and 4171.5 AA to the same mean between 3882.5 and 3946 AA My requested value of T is 1.9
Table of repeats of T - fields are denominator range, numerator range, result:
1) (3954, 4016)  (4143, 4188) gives 1.35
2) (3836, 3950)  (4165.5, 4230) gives 1.99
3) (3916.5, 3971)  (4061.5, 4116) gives 1.87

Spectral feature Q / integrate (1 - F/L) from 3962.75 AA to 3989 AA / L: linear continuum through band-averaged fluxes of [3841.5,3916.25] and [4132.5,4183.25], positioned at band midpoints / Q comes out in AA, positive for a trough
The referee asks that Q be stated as 4.0 AA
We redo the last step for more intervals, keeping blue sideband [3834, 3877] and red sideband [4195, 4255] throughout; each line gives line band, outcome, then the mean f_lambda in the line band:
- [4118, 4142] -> -3.30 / 8.65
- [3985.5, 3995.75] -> -2.74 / 7.71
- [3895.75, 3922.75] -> -3.70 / 5.89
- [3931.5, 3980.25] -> 8.22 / 4.74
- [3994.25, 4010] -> -4.72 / 8.06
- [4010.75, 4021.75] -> -4.27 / 8.82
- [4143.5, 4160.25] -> -0.62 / 8.14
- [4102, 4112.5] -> 0.00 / 7.36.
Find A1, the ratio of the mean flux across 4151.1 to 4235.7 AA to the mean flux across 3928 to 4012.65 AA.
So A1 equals 1.41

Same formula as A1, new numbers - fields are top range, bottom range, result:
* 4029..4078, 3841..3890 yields 1.73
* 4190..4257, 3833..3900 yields 1.84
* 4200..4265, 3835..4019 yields 1.58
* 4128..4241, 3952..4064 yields 1.13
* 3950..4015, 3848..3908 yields 1.31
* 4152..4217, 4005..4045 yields 0.99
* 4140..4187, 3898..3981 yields 1.63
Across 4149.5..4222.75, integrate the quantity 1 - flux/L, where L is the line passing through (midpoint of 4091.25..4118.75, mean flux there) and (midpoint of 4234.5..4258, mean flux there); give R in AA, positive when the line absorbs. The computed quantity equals 3.1 AA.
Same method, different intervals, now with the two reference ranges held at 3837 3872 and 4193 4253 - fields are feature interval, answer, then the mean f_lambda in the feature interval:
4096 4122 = -1.8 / 7.92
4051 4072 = -3.7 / 8.11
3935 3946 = 3.0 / 4.07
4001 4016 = -4.8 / 8.34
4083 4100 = -3.4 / 8.64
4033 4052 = -4.5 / 8.28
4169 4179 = -0.3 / 8.32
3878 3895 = 1.2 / 4.66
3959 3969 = 2.6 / 4.3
